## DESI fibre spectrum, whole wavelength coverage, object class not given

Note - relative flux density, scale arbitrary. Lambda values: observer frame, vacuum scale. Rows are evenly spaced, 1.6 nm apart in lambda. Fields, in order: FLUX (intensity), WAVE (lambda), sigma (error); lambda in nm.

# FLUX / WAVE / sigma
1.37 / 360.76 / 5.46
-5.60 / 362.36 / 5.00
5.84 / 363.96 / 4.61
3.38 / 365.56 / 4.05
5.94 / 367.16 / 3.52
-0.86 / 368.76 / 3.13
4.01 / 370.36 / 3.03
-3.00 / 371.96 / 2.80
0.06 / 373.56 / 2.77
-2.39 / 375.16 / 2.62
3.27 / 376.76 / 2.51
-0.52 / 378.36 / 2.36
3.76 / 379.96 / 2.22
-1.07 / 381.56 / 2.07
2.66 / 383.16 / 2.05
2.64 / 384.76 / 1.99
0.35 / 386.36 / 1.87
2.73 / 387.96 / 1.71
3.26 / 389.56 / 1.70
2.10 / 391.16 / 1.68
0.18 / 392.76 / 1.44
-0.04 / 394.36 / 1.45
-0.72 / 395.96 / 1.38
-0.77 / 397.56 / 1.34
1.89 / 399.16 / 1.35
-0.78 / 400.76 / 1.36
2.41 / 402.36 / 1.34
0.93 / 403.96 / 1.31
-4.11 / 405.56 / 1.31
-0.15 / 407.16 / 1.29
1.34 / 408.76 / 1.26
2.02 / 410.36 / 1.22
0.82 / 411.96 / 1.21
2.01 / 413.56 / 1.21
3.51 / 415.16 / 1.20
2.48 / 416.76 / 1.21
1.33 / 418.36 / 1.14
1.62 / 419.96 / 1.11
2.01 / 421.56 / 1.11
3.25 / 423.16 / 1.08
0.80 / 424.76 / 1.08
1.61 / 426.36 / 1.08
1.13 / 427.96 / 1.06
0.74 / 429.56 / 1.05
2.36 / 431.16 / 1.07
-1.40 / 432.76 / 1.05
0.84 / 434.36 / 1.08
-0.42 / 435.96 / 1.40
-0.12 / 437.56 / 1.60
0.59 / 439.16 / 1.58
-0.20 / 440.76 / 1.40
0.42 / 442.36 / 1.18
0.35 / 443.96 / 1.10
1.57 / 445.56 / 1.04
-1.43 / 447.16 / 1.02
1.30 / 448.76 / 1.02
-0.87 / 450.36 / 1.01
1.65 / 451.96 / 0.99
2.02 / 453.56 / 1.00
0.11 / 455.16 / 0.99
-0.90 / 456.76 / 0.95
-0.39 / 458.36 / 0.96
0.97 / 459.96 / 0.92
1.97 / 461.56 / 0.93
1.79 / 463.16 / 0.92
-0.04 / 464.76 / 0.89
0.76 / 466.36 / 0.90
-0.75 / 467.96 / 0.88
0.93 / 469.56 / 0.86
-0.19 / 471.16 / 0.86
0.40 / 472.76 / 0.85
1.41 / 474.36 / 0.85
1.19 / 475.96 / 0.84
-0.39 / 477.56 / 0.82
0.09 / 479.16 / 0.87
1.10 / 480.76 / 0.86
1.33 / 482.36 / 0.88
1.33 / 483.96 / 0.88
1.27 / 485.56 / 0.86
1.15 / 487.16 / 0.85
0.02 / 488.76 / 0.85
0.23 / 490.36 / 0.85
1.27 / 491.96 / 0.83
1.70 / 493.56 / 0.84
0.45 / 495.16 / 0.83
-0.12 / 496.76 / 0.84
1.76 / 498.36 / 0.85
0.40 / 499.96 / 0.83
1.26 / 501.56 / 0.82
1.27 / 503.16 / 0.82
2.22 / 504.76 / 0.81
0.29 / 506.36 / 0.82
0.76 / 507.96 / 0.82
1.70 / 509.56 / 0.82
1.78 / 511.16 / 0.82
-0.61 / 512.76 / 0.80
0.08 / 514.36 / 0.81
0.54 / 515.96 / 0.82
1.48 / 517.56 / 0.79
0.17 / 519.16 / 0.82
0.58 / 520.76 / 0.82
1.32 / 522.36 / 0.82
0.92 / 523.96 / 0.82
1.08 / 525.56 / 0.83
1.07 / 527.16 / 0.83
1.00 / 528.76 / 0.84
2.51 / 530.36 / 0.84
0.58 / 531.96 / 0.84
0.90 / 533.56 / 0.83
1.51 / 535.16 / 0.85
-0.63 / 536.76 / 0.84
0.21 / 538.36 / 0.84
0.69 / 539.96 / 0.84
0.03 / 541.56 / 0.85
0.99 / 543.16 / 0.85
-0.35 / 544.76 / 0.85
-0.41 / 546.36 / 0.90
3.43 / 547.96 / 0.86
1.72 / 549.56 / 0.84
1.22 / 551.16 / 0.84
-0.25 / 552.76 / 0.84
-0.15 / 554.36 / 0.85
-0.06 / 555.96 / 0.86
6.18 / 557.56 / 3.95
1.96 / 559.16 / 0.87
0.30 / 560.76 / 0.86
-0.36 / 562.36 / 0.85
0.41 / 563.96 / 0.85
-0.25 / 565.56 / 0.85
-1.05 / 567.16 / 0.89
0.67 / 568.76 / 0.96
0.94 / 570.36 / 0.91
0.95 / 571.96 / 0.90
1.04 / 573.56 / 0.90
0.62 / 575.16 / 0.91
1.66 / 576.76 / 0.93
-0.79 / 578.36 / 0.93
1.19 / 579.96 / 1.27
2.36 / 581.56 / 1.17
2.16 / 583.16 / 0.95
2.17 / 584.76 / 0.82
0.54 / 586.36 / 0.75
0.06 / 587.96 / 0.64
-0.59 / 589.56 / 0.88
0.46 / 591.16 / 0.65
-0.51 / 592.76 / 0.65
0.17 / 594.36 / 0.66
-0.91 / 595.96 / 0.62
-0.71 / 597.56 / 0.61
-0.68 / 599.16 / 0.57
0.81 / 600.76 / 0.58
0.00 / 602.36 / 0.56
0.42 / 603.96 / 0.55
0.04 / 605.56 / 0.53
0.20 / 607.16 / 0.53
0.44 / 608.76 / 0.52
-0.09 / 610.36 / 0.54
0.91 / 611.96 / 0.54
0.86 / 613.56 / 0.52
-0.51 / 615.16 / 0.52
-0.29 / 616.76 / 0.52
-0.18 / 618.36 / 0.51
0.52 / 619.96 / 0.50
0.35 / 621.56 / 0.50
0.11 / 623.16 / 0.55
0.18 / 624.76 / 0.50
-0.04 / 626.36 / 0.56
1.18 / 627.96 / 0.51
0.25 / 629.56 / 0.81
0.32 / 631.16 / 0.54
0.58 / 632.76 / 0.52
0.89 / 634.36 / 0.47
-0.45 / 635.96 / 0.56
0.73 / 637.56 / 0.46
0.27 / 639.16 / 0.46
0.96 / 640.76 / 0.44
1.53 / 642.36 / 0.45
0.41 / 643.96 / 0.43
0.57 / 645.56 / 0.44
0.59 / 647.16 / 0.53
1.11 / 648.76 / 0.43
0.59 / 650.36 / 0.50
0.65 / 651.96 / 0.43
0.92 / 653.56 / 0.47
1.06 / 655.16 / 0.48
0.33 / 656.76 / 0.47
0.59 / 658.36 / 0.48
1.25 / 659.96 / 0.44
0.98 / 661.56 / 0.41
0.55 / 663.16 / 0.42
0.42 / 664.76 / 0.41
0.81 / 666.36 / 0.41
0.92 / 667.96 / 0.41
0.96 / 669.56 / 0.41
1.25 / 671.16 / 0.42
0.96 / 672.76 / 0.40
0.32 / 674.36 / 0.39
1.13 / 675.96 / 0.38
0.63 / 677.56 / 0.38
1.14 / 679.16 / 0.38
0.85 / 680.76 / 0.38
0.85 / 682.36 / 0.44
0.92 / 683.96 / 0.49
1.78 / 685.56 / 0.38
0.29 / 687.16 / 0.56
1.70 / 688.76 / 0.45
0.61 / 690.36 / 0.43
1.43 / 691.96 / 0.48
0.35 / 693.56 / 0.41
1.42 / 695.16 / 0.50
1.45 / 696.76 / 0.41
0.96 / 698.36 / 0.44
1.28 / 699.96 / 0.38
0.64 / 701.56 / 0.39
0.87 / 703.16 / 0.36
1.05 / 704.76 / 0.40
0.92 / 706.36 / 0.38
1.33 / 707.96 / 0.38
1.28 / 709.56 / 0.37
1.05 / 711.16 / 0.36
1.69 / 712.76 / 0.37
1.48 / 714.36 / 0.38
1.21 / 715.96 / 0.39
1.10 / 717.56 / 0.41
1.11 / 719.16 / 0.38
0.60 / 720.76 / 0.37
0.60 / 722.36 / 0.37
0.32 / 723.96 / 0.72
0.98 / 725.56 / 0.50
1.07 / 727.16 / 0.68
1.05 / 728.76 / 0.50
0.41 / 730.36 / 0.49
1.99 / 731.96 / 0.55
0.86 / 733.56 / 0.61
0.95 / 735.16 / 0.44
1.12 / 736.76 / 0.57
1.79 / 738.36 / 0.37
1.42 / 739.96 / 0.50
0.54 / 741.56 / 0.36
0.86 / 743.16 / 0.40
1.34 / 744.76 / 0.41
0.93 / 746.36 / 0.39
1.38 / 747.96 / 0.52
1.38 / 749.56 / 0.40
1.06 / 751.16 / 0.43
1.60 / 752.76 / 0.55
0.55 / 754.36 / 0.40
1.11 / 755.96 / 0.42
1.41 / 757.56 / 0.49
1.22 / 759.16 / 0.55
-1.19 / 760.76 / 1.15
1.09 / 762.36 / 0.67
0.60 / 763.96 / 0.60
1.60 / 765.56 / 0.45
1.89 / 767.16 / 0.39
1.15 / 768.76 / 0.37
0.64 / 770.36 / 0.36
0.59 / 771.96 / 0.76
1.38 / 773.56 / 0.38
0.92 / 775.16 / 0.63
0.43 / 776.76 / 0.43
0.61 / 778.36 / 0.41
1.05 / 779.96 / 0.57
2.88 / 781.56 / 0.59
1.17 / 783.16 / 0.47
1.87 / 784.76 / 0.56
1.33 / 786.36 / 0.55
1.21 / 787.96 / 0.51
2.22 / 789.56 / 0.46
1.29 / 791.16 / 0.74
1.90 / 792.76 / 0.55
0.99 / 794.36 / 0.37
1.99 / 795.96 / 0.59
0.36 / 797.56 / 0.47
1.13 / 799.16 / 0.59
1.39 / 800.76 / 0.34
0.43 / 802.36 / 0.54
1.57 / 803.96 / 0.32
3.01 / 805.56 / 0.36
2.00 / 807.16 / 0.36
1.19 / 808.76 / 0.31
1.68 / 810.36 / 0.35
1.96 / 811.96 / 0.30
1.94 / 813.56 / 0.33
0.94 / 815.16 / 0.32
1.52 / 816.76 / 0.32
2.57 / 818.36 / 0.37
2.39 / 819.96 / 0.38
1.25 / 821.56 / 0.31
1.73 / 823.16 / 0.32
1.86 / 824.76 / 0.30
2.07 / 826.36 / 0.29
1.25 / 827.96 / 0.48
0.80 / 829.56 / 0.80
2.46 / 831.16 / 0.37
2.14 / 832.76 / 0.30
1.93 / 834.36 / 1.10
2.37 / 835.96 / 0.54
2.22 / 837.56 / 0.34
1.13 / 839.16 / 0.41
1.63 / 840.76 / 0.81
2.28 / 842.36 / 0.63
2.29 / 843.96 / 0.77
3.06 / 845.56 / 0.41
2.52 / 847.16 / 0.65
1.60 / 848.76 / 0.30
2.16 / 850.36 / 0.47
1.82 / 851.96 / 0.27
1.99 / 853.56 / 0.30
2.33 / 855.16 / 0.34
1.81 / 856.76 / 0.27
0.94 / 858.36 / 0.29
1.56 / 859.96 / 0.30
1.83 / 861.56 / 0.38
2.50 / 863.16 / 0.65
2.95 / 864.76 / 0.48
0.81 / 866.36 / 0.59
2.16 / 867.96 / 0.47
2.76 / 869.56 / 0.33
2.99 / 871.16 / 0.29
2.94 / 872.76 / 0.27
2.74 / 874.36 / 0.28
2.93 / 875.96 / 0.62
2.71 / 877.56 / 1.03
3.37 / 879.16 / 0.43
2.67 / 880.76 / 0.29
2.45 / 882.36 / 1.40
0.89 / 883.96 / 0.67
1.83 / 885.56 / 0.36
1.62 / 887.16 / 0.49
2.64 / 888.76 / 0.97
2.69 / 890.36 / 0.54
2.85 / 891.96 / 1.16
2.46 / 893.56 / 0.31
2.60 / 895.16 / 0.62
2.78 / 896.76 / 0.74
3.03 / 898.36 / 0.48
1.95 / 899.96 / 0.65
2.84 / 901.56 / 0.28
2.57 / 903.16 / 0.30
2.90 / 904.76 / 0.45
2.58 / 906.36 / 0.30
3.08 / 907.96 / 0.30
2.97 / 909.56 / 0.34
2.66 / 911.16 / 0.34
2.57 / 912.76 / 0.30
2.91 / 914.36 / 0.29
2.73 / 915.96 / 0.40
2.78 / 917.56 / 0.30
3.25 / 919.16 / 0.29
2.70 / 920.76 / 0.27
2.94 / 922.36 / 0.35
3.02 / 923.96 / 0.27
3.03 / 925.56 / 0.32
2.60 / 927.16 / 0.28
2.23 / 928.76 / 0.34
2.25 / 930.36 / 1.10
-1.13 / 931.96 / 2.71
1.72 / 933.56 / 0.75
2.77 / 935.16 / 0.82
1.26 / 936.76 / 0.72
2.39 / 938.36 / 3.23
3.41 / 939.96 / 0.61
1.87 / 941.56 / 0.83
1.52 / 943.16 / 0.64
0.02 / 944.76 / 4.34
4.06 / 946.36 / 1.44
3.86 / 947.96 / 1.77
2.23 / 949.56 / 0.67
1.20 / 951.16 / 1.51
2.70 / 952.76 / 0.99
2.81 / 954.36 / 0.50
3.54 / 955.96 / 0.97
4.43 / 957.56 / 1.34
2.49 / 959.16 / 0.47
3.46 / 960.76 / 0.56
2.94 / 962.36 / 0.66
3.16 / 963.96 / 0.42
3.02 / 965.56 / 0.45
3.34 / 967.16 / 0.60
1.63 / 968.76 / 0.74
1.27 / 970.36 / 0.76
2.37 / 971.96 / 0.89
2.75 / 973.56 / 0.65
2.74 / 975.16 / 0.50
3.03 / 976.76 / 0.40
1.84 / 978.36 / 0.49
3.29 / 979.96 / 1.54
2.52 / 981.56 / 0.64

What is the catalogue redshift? 1.16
